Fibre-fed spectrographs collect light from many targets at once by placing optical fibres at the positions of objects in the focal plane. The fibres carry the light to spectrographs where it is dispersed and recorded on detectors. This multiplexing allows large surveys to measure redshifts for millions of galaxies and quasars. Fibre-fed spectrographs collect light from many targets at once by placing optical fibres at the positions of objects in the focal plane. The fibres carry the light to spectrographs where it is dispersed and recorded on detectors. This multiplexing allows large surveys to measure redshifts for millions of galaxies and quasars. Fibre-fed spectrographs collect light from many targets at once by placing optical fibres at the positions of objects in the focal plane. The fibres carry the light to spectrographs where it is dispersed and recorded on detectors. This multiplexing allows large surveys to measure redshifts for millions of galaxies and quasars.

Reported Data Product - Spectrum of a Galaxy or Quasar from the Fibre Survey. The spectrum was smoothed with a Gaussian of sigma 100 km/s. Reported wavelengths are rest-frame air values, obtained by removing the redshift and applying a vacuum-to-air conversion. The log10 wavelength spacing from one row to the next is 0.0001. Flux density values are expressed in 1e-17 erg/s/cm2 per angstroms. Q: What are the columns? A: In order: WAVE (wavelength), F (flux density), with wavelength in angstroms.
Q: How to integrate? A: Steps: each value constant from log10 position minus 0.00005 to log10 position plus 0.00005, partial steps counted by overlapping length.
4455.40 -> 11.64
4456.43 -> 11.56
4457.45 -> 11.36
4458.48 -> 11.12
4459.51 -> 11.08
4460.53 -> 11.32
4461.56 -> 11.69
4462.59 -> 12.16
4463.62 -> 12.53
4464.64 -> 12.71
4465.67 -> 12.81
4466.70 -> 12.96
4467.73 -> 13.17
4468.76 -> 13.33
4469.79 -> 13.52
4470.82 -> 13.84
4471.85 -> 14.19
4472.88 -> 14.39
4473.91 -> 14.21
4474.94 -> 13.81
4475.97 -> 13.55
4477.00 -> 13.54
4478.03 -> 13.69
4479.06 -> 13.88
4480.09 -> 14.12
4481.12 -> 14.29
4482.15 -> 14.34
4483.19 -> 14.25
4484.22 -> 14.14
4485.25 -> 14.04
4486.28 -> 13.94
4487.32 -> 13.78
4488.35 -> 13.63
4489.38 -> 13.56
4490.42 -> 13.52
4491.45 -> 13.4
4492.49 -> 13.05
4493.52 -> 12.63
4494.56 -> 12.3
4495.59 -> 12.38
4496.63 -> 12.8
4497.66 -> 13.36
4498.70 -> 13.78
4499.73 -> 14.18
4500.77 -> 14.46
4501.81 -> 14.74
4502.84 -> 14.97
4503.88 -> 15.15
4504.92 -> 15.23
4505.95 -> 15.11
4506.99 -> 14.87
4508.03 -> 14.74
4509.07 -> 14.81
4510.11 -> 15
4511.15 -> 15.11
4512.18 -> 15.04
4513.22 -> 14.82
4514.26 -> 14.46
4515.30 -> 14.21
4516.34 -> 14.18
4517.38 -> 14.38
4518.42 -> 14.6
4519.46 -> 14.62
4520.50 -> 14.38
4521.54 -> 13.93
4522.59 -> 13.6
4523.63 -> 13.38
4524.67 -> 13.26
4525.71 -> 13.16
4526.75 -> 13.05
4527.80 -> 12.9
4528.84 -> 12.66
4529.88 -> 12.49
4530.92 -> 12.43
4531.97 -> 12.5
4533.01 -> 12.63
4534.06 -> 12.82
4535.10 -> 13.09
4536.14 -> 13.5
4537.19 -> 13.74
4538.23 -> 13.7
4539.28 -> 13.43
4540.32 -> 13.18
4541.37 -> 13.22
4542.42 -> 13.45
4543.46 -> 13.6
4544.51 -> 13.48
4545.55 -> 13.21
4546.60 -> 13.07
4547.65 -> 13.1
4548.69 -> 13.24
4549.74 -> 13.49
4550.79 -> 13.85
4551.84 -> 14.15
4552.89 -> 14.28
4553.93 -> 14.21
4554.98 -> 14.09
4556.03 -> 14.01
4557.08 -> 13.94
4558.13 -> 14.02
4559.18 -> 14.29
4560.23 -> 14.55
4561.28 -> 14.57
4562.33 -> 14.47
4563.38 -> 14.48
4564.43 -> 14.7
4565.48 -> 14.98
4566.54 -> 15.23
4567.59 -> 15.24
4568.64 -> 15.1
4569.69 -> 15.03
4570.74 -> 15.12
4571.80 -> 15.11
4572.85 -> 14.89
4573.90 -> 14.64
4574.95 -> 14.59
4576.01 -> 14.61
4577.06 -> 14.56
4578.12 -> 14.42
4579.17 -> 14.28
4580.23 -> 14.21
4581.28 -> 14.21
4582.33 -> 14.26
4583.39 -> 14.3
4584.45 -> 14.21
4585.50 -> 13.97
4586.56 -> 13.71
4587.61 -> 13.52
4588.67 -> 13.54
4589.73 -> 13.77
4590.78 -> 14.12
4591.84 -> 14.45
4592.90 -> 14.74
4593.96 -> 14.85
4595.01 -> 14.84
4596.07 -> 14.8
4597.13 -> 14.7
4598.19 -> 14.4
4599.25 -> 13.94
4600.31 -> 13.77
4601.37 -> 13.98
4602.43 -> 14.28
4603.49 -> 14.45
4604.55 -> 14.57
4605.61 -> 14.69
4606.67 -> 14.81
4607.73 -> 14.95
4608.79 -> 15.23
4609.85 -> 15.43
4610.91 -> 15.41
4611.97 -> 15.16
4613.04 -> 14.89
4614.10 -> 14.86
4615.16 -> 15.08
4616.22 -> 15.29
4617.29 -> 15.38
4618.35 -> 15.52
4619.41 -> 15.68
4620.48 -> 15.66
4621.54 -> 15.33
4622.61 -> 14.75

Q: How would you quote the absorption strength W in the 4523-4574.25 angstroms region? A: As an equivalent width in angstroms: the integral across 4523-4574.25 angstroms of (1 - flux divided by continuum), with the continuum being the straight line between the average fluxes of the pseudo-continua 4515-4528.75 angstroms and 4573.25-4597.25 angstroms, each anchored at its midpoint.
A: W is 0.7 angstroms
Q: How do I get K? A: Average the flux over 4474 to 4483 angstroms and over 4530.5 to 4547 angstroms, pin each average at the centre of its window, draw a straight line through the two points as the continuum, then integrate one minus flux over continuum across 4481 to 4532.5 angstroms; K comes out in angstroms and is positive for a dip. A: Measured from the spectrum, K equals -1.2 angstroms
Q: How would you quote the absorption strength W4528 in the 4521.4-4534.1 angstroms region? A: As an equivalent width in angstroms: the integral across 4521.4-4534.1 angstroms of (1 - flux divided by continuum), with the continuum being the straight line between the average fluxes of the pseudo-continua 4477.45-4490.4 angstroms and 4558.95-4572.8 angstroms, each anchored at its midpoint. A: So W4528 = 1.29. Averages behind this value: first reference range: 14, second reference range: 14.8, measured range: 13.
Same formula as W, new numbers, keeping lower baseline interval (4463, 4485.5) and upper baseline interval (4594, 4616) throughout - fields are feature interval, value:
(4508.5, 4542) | 0.9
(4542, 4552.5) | 0.6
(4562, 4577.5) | -0.4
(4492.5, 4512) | -0.4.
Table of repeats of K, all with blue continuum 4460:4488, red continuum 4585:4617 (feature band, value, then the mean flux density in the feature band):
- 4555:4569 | -0.33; 14.6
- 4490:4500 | 0.41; 13.1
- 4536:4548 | 0.57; 13.4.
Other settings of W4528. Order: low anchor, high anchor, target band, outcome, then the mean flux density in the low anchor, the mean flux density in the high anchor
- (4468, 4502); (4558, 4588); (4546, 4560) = 0.50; 13.7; 14.5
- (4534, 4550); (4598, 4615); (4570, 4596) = -0.34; 13.4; 14.7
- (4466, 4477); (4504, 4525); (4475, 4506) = 0.44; 13.7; 14.5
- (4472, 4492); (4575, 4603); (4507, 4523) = -0.61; 13.9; 14.2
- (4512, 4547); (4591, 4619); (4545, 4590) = -0.35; 13.5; 14.8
